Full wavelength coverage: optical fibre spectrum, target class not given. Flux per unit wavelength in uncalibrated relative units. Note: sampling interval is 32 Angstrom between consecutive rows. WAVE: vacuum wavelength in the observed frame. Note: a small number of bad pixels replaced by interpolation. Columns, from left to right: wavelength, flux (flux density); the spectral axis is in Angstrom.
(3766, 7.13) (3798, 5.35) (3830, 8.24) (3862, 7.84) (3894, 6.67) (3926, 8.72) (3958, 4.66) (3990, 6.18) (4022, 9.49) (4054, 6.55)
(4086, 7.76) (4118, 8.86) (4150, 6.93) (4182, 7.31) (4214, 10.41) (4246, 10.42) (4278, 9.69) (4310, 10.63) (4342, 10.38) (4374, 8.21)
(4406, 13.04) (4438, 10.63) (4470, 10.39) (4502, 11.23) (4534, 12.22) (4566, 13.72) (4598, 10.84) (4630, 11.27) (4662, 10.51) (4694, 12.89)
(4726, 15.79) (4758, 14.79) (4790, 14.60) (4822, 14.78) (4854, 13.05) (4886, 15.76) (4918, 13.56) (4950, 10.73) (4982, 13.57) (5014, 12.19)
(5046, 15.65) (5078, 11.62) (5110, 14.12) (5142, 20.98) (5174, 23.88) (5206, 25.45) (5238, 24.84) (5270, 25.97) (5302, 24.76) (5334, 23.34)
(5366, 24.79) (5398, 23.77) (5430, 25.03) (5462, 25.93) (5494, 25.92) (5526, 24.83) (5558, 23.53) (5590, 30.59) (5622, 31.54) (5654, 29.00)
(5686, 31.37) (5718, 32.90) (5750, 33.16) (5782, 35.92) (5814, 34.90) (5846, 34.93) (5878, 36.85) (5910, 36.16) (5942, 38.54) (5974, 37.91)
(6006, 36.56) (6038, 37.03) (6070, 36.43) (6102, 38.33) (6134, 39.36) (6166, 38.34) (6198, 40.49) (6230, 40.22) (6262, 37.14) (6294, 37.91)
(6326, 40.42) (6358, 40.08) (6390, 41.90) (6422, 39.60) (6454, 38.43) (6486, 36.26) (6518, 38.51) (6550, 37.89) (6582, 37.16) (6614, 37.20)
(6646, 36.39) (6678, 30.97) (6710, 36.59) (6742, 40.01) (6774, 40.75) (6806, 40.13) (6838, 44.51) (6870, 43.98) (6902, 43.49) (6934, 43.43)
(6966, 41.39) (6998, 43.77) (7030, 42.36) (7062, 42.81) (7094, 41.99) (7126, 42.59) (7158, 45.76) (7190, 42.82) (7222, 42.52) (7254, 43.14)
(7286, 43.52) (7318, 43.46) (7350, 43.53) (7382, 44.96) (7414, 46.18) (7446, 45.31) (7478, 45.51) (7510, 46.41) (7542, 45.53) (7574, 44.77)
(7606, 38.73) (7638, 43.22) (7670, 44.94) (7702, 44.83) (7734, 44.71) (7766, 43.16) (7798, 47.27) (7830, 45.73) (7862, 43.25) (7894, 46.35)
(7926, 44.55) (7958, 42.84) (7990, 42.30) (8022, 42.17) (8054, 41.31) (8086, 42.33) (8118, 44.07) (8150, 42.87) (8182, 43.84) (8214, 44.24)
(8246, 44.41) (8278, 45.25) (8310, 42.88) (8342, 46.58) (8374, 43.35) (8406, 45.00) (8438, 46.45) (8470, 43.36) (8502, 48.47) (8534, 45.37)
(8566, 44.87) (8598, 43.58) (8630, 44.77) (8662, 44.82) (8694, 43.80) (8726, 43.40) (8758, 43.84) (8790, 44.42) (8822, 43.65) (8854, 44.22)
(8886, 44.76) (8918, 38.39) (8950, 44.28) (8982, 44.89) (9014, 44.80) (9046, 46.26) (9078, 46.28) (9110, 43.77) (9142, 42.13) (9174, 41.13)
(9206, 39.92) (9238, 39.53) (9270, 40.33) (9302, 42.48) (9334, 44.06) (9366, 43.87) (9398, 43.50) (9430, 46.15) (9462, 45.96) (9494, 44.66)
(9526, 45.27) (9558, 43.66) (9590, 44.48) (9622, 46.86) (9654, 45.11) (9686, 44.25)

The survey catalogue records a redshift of 0.290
